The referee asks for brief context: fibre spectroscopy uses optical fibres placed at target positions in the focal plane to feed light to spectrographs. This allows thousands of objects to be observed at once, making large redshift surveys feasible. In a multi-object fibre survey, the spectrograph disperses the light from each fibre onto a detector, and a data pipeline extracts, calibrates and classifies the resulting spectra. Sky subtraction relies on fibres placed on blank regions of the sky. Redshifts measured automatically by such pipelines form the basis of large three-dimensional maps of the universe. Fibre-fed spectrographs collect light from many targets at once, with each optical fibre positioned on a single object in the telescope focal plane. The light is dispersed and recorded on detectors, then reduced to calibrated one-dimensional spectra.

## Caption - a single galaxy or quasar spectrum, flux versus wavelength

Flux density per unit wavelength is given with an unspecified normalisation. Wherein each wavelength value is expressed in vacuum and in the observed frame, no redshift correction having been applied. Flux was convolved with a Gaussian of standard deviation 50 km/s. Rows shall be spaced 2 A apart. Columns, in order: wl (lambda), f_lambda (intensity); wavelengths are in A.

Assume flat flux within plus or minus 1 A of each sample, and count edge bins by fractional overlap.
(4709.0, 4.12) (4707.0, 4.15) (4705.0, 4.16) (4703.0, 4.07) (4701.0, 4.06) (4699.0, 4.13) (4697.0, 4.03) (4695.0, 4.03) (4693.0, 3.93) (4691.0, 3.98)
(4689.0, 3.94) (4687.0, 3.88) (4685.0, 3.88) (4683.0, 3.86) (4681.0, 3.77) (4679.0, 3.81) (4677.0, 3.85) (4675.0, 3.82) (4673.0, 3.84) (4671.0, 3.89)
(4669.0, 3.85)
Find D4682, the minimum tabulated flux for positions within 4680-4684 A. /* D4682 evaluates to 3.77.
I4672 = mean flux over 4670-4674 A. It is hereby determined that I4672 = 3.87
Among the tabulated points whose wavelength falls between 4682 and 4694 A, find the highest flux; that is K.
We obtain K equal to 3.98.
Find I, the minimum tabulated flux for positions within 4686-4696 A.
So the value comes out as 3.88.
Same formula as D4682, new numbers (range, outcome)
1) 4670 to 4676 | 3.82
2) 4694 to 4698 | 4.03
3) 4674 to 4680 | 3.81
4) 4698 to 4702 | 4.06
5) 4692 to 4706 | 3.93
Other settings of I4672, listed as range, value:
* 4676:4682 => 3.81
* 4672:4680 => 3.83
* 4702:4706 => 4.12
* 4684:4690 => 3.9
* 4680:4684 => 3.81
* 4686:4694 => 3.93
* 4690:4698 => 3.99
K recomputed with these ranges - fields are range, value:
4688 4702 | 4.13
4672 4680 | 3.85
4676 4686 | 3.88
